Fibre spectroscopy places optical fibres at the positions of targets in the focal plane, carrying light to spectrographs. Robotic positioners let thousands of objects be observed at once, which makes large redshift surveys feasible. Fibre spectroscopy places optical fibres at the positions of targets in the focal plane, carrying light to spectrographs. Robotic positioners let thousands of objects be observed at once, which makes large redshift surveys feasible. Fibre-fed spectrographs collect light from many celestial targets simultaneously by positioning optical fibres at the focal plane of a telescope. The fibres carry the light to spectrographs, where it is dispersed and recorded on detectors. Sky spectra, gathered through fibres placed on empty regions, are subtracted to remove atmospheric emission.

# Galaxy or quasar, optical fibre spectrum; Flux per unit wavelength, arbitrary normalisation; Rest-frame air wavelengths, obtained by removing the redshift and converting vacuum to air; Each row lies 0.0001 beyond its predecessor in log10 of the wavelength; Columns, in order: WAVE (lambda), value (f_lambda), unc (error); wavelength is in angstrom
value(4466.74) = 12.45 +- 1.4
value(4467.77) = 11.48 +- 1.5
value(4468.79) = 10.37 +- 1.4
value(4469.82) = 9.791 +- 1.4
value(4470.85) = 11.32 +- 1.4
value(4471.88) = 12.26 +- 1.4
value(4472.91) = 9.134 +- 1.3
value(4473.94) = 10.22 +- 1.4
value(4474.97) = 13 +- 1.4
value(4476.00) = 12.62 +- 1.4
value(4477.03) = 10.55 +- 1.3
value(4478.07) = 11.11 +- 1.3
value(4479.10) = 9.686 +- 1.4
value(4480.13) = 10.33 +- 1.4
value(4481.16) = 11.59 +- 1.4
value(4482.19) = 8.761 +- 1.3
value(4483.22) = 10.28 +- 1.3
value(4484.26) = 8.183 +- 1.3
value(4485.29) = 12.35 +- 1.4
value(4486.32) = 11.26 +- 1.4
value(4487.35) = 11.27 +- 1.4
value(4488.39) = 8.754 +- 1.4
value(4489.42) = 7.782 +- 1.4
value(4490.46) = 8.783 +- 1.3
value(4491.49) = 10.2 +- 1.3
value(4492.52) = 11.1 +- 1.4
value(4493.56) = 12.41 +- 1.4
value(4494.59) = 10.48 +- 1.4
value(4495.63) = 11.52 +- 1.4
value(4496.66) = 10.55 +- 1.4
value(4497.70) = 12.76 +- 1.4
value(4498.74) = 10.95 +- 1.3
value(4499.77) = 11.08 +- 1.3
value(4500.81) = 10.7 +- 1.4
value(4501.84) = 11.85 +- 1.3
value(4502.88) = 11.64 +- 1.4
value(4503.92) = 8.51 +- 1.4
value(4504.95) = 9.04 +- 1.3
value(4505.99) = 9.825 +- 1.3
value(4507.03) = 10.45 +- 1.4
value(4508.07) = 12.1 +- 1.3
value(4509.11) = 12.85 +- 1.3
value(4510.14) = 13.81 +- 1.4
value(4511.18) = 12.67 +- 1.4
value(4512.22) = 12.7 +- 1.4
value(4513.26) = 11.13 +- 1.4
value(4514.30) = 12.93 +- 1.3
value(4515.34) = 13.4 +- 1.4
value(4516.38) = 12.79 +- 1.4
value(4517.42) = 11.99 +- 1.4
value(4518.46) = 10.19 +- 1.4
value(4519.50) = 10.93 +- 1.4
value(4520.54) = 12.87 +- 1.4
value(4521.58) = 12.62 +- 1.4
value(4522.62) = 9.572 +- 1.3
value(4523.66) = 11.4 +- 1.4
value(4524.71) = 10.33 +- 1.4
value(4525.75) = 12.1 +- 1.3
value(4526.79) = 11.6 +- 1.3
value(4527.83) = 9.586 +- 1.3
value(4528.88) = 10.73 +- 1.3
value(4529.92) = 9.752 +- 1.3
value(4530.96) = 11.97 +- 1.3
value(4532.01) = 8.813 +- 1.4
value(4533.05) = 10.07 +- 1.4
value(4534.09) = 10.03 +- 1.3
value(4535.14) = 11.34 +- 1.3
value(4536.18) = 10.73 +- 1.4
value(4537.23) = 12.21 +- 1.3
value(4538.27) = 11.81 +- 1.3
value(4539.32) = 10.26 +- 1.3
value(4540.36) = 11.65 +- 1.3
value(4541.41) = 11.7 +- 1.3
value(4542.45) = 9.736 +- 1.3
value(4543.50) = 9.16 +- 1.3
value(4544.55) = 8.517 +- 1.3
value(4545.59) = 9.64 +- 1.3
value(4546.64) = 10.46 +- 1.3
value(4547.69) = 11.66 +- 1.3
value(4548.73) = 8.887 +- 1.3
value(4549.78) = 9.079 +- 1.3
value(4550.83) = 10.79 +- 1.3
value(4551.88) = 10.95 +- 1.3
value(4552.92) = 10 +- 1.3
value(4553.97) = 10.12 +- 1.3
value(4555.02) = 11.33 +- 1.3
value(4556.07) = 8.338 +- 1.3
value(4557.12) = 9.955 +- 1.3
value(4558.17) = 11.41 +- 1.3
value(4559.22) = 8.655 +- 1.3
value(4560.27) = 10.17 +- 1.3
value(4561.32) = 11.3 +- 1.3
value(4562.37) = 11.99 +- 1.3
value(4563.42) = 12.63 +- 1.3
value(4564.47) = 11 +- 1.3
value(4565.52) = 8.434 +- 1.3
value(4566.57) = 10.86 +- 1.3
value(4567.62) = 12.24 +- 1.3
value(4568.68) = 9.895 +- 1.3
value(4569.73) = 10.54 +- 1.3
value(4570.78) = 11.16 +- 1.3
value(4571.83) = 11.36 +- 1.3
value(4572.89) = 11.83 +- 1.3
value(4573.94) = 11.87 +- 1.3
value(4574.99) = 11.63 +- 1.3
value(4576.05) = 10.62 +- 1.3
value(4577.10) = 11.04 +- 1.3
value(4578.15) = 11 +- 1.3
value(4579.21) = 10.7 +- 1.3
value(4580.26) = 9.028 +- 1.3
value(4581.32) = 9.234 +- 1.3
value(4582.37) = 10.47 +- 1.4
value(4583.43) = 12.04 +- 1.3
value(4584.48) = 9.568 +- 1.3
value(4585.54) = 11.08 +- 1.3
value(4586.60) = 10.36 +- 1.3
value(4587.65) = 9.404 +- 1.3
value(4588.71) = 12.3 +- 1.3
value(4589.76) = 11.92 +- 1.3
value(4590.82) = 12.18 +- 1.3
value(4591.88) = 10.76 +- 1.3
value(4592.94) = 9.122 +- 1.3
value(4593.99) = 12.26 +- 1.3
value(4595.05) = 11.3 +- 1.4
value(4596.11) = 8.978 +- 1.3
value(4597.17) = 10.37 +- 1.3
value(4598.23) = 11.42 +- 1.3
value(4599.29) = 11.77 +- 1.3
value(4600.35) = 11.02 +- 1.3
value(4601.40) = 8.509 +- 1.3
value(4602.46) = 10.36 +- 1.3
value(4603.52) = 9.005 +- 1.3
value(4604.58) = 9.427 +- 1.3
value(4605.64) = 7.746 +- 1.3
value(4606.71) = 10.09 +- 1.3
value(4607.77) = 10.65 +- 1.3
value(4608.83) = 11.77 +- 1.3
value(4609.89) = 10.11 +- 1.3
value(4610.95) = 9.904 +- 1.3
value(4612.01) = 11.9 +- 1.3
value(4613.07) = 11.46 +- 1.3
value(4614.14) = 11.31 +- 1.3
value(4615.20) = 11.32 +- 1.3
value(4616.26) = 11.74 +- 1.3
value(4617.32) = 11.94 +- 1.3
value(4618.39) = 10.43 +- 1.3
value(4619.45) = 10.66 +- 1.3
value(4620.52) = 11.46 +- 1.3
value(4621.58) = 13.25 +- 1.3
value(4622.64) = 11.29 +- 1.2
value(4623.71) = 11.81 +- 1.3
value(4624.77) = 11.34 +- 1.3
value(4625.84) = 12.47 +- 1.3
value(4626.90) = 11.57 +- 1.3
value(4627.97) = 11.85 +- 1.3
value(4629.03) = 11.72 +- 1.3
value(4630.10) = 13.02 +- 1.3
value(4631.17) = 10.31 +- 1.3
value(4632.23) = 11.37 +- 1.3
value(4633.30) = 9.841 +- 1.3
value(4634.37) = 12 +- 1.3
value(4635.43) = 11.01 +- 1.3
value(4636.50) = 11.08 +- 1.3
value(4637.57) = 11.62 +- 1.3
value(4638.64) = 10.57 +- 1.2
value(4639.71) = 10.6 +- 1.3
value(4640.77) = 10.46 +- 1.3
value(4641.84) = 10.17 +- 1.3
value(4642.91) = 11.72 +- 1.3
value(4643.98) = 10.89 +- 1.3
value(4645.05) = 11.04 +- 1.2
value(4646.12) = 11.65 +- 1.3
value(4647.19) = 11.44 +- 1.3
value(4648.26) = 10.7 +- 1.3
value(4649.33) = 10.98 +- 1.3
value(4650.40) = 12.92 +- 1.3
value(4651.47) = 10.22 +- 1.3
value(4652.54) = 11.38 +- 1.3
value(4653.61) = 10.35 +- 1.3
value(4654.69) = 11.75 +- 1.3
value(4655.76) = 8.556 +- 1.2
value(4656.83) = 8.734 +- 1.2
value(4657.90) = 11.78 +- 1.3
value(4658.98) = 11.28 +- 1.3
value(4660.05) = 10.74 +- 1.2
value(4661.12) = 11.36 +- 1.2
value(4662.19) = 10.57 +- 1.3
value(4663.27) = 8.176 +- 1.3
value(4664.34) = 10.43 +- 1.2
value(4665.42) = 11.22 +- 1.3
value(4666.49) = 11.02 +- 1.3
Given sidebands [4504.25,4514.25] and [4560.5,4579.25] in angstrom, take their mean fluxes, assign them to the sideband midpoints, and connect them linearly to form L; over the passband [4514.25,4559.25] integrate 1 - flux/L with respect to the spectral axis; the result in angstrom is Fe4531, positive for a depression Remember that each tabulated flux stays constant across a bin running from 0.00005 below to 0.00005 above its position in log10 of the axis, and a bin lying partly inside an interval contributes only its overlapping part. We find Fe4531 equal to 2.7 angstrom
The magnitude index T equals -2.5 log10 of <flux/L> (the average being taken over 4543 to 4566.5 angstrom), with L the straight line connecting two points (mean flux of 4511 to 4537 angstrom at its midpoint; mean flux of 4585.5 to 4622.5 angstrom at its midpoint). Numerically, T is 0.09 mag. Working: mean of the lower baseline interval 11.3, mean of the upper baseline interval 10.8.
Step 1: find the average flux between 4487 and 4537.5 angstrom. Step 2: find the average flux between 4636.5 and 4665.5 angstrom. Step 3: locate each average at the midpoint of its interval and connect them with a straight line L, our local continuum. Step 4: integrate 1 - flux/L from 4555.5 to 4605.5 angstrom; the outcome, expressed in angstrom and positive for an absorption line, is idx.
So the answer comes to 1.4 angstrom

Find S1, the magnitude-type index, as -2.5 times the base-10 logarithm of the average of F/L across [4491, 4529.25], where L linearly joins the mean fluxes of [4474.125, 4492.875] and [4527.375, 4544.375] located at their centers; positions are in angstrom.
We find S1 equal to -0.09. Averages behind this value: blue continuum 10.4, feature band 11.4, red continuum 10.6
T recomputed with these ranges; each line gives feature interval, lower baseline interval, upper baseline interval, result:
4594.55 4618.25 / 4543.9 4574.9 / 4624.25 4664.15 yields 0.03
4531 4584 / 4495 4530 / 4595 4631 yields 0.06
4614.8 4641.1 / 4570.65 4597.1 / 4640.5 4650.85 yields -0.03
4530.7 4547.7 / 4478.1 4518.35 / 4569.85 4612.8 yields 0.03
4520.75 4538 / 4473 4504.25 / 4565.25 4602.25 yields -0.01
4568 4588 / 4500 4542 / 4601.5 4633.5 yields 0.04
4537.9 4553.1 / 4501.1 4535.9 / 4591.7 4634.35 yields 0.09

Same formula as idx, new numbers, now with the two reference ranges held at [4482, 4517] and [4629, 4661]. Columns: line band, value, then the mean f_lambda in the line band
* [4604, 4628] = -0.2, 11.1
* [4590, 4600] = 0.1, 10.9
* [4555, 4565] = 0.3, 10.6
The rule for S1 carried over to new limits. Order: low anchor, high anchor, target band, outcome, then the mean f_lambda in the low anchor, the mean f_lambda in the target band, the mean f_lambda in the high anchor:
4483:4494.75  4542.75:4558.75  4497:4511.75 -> -0.11 mag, 10.2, 11.3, 10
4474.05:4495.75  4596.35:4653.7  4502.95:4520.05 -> -0.09 mag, 10.5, 11.6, 11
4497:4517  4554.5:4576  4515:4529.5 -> 0.00 mag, 11.6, 11.4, 10.8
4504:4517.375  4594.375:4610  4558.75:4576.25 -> -0.01 mag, 11.9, 11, 10.2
